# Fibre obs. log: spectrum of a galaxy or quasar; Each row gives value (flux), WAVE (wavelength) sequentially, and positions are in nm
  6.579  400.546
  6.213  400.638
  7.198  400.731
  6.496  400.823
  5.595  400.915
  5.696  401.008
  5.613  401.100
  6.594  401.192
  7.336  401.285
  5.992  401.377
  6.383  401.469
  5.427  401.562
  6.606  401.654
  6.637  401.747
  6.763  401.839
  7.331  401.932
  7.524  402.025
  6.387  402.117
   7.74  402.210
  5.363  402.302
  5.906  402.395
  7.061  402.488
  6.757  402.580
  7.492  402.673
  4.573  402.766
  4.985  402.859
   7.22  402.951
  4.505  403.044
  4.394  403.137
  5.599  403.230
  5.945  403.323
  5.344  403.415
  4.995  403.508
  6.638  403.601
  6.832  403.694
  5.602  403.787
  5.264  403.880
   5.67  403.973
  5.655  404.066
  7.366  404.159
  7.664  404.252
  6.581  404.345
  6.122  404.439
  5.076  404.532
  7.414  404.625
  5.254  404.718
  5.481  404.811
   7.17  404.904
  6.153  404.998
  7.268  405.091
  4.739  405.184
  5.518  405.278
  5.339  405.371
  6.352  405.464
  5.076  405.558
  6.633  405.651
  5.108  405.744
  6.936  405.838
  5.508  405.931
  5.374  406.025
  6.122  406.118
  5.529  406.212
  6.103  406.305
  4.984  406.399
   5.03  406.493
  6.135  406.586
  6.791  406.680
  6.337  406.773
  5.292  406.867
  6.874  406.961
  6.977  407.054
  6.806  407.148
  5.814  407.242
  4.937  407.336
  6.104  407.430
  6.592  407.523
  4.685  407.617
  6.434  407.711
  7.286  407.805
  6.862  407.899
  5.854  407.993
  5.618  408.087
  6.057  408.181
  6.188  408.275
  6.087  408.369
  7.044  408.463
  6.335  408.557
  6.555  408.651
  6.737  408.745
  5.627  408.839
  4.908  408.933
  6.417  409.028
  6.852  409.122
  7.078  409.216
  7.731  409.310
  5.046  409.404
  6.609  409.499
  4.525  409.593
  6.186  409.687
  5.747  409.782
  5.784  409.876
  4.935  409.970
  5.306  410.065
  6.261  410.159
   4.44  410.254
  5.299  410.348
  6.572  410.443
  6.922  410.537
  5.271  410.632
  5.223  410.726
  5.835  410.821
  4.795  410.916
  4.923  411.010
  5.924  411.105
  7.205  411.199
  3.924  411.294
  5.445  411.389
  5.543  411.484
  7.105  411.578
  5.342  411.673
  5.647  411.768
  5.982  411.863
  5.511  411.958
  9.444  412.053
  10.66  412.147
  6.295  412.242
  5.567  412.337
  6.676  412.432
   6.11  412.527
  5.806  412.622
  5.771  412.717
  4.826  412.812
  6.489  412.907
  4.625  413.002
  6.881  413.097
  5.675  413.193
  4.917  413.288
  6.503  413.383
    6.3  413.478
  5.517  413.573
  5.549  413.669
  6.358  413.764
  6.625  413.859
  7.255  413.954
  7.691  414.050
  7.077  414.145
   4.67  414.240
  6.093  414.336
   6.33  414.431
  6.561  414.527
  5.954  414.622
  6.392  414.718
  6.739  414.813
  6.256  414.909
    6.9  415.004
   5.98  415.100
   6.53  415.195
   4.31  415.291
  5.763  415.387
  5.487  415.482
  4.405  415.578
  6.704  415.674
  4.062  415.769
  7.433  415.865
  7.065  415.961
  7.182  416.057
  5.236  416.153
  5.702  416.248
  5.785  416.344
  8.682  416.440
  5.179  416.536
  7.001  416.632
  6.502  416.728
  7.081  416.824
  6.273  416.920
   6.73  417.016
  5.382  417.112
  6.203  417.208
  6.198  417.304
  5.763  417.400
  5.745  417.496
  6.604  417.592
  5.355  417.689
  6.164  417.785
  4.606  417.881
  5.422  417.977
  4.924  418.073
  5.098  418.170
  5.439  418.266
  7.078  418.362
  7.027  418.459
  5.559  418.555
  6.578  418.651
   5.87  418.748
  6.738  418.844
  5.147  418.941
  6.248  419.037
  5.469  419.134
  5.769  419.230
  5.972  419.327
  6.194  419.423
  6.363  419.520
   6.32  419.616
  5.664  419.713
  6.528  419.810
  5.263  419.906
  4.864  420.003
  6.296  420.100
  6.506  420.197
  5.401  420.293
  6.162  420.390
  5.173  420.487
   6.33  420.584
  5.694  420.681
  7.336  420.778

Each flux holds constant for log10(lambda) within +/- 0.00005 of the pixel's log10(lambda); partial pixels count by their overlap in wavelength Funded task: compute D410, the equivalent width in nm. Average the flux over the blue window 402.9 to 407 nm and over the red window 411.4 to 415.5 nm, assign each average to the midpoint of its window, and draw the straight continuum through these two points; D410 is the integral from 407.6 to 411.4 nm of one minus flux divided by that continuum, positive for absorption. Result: 0.10 nm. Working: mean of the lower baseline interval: 5.93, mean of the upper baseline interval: 6.22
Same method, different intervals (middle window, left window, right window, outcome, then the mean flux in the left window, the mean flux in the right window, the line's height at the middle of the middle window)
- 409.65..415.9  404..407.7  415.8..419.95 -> 0.07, 6.02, 6.1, 6.07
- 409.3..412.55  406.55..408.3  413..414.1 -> 0.12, 6.19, 6.22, 6.21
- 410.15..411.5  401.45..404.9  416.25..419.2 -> 0.12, 6.16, 6.05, 6.1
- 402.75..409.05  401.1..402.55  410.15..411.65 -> 0.17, 6.58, 5.65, 6.16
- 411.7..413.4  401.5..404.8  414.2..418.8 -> -0.06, 6.16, 6.04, 6.08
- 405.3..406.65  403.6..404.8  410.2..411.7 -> 0.07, 6.2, 5.62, 6.05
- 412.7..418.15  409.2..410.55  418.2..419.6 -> -0.05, 5.84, 6.1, 6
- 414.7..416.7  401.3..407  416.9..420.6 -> -0.07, 6.07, 5.9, 5.94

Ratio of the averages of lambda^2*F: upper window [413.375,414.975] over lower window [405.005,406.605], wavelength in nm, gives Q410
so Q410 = 1.1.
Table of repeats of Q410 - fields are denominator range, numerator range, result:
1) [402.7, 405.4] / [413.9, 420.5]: 1.10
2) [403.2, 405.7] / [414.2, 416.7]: 1.07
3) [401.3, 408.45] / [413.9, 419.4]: 1.06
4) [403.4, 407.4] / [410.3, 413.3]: 1.04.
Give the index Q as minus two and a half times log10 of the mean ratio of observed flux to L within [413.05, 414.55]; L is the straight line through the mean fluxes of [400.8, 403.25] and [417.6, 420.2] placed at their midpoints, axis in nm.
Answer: -0.05 mag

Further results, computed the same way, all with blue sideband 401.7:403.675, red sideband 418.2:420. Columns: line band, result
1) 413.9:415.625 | -0.01 mag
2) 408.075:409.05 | -0.01 mag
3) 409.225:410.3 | 0.07 mag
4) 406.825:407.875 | -0.01 mag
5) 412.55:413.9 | 0.04 mag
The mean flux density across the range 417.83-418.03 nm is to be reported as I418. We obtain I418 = 5.05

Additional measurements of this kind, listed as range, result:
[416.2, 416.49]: 6.72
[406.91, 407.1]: 6.91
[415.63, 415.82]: 5.4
